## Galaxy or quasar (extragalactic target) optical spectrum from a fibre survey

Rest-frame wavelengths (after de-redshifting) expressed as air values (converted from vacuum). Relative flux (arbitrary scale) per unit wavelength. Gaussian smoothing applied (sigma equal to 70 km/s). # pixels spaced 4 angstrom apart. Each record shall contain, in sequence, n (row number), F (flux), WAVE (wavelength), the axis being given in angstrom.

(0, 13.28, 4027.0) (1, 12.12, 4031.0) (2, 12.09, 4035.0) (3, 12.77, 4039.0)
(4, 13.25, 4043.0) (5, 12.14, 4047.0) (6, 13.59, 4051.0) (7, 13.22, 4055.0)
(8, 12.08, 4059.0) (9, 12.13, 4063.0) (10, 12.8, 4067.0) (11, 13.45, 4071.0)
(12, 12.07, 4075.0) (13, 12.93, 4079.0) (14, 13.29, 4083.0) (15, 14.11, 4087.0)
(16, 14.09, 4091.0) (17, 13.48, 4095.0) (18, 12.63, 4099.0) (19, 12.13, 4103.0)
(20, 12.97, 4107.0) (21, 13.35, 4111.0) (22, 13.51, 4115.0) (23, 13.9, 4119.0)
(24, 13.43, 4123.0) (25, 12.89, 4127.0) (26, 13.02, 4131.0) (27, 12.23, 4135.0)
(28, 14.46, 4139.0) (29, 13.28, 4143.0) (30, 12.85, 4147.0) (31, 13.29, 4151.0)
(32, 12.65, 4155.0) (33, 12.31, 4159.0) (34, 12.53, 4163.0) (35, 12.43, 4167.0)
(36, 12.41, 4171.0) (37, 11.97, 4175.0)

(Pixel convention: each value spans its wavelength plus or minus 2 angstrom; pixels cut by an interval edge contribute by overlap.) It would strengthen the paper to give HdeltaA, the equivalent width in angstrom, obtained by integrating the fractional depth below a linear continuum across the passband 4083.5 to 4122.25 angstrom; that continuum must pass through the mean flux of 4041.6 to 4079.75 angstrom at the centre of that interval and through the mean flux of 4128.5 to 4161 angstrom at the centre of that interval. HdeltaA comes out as -1.4 angstrom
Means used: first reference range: 12.8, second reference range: 13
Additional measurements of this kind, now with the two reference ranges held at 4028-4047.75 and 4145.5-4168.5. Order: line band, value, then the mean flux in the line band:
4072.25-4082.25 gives -0.1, 12.7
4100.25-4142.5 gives -1.8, 13.2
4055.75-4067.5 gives 0.2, 12.4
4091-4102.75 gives -0.5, 13.1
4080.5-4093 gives -1.2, 13.8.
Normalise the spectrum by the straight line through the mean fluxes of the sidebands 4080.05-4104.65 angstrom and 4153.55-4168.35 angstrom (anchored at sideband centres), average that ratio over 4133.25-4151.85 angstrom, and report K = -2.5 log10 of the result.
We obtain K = -0.05 mag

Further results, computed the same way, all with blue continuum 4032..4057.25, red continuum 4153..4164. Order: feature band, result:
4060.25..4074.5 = 0.01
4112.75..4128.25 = -0.07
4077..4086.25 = -0.05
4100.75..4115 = -0.02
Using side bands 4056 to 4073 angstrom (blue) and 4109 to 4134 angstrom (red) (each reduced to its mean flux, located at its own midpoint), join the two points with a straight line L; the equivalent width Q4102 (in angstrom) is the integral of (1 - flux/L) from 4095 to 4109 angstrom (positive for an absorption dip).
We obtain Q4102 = 0.4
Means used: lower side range 12.7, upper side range 13.3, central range 12.7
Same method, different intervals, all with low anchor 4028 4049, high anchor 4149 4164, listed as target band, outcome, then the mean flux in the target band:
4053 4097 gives -1.7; 13.1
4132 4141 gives -0.5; 13.3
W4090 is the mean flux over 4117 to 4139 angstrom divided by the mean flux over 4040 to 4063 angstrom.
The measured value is 1.03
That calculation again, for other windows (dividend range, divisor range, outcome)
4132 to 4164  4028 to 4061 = 1.02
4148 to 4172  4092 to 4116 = 0.97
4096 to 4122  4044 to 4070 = 1.03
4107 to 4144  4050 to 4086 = 1.04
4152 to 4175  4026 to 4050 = 0.99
